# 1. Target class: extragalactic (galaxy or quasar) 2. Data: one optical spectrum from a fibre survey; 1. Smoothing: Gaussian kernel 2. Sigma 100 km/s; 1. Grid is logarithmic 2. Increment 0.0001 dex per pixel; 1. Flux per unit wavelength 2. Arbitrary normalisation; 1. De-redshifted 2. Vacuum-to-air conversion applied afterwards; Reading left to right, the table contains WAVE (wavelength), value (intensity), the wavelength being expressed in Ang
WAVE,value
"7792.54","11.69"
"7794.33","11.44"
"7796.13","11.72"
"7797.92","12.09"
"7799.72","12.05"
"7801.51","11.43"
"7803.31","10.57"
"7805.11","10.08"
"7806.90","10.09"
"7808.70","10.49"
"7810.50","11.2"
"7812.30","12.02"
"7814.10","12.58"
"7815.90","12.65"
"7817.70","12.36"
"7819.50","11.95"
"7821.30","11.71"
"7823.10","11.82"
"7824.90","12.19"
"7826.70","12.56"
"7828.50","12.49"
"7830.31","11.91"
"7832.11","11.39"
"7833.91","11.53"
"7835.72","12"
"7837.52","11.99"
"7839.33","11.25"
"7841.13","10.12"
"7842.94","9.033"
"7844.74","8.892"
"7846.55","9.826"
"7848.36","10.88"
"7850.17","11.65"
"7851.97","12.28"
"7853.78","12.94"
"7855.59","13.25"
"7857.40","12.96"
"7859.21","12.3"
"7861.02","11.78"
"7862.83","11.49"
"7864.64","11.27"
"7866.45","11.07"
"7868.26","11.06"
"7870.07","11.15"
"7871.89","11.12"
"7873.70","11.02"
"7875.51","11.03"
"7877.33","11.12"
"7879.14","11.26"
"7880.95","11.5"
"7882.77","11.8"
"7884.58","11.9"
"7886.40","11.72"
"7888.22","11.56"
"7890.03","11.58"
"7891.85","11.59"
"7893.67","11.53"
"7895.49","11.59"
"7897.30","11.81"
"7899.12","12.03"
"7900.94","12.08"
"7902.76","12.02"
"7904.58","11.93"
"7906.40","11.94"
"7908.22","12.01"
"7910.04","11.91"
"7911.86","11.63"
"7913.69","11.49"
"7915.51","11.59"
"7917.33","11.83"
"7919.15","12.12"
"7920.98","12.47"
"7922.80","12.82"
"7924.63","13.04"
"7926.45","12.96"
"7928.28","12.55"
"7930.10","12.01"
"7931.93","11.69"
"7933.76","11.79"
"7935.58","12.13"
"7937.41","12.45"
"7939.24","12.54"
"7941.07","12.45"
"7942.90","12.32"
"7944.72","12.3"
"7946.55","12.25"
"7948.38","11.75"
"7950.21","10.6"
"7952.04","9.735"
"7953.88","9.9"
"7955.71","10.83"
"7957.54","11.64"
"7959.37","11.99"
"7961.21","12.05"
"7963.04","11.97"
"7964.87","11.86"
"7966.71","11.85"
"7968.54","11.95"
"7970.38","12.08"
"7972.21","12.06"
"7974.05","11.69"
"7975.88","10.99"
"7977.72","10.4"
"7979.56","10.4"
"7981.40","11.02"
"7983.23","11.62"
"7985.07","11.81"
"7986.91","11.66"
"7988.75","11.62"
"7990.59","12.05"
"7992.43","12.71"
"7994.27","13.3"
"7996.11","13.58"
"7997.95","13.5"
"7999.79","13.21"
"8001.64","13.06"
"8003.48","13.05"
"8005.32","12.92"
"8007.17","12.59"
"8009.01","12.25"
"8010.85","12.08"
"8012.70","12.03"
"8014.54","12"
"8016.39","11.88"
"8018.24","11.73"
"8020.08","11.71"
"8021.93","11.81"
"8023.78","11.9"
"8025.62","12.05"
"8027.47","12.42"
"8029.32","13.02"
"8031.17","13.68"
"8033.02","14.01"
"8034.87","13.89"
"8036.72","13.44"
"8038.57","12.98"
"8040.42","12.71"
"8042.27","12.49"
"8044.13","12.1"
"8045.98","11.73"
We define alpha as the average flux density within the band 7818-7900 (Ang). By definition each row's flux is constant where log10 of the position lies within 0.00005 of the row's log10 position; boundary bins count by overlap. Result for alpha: 11.5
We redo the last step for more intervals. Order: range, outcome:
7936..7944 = 12.4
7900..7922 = 11.9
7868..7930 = 11.8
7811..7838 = 12.1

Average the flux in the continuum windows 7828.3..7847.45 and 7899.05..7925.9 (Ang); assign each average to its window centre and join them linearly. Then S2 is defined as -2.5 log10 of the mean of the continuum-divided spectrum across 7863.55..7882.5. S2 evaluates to 0.03 mag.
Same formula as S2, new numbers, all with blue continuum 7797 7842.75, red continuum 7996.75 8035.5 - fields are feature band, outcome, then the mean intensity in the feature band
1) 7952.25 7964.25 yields 0.09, 11.3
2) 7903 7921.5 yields 0.02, 11.9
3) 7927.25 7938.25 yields 0.01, 12.1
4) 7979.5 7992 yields 0.08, 11.6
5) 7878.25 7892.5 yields 0.03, 11.6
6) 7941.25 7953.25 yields 0.07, 11.5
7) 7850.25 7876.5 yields 0.00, 11.8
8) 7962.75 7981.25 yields 0.08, 11.5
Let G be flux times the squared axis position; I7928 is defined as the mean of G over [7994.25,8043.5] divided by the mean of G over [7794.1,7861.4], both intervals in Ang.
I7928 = 1.15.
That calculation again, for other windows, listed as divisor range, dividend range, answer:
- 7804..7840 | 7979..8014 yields 1.10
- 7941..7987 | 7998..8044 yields 1.12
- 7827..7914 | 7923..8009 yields 1.07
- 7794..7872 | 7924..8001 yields 1.07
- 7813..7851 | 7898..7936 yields 1.08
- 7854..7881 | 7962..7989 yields 1.02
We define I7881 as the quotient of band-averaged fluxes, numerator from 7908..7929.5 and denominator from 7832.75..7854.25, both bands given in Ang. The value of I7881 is 1.11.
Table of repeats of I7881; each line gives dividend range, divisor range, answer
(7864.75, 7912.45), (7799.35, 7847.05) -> 1.02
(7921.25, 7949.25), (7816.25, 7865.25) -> 1.06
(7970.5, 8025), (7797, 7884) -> 1.05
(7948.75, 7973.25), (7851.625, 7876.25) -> 0.97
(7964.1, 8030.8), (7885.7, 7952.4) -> 1.01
